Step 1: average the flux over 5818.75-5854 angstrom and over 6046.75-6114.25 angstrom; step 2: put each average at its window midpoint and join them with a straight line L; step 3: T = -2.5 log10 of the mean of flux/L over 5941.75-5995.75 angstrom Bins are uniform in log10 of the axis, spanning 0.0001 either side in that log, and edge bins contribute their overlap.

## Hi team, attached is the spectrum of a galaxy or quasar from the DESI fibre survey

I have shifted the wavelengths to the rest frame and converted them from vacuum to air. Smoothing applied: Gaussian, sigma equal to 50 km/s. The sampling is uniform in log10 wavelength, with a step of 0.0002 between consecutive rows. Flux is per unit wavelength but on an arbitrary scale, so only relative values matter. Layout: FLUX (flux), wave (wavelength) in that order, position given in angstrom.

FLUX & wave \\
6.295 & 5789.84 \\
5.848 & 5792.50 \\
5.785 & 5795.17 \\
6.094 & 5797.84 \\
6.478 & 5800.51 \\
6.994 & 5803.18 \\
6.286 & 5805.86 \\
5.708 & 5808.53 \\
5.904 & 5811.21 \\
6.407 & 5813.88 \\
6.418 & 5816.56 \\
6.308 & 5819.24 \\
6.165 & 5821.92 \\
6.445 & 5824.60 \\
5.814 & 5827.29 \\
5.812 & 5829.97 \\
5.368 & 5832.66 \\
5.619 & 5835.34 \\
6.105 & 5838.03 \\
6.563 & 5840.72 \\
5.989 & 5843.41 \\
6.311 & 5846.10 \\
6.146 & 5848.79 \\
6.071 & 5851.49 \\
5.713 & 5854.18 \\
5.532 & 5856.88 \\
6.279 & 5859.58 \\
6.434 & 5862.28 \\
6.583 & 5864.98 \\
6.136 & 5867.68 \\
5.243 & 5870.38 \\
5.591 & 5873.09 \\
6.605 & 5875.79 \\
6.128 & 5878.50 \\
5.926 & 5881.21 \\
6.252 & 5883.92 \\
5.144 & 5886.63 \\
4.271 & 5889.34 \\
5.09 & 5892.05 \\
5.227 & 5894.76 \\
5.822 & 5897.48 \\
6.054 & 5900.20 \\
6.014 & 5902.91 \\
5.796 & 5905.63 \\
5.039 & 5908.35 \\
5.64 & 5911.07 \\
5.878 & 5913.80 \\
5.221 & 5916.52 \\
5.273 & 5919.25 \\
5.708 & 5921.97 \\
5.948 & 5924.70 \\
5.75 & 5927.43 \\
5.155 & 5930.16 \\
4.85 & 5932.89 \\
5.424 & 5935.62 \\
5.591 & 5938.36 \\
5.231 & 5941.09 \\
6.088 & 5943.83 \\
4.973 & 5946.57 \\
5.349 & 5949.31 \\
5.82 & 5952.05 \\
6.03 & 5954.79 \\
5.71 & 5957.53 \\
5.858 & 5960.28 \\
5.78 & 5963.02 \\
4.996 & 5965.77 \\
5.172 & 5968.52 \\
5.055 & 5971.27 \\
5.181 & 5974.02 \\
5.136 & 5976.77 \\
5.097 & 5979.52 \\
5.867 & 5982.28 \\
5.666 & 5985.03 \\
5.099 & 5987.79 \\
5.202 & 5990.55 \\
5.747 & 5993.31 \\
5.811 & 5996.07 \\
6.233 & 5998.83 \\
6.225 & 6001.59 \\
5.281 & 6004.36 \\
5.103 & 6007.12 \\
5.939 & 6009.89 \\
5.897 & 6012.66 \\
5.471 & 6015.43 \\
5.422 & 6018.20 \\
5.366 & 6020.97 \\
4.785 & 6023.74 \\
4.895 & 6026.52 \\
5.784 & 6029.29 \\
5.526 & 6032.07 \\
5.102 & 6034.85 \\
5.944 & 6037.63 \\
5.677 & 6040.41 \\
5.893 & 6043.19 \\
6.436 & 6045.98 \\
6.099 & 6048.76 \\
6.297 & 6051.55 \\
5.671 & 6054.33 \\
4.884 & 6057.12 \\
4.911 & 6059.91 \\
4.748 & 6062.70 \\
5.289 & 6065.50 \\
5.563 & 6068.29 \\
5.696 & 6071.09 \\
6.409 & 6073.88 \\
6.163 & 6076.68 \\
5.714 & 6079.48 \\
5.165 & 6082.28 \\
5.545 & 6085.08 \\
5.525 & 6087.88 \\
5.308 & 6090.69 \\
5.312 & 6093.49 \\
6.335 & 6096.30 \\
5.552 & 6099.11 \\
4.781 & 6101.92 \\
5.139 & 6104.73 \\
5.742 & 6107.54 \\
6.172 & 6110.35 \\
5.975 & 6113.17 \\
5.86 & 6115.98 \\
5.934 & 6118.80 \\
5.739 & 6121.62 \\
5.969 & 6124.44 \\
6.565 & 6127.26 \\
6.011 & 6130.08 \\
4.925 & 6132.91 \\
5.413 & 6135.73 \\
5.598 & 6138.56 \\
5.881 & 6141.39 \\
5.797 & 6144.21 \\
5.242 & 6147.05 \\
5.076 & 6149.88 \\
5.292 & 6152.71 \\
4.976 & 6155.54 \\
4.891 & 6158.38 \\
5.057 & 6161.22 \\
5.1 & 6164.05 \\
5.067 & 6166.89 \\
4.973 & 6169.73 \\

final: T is 0.06 mag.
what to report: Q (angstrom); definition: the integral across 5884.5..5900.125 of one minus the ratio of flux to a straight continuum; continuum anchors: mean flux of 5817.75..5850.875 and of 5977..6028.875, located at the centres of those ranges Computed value 1.65 angstrom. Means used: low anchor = 6.06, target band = 5.25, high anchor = 5.5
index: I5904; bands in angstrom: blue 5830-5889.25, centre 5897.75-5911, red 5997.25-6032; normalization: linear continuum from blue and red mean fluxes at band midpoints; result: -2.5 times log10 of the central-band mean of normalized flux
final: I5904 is 0.02 mag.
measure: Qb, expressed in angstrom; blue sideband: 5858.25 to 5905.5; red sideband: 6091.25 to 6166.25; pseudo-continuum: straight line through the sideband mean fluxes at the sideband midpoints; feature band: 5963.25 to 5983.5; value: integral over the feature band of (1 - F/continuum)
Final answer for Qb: 1.7 angstrom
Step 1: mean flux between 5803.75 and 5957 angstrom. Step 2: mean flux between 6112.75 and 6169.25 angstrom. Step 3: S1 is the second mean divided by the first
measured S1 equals 0.95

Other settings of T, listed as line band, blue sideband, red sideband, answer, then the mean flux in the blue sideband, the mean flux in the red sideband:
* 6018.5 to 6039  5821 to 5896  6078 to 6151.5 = 0.07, 5.88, 5.63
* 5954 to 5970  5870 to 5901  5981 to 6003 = 0.02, 5.61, 5.73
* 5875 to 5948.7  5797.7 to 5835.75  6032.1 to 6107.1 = 0.07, 6.13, 5.58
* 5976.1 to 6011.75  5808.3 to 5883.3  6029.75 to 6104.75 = 0.03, 6.05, 5.59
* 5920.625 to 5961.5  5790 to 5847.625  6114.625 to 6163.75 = 0.06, 6.12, 5.53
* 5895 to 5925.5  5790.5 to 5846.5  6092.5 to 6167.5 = 0.06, 6.11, 5.54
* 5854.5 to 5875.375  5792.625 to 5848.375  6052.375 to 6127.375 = 0.01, 6.12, 5.61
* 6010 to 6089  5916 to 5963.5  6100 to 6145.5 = 0.01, 5.54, 5.72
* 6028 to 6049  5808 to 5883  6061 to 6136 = -0.01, 6.05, 5.65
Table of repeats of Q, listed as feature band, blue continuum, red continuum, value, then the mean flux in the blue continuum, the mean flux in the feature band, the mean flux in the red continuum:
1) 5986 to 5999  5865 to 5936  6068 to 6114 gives 0.1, 5.6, 5.56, 5.65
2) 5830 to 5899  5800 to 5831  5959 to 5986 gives 1.4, 6.23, 5.84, 5.38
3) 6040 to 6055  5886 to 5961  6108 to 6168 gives -1.4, 5.5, 6.05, 5.55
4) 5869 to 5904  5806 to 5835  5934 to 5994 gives 0.8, 6.03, 5.64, 5.45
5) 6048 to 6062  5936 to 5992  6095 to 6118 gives 0.2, 5.44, 5.51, 5.7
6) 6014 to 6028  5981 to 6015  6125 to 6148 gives 1.2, 5.67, 5.2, 5.7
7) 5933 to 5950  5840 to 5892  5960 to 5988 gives 0.4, 5.91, 5.4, 5.35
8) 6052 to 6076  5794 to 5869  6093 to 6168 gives 0.9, 6.12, 5.46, 5.54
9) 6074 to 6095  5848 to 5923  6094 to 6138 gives 0.5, 5.74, 5.59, 5.73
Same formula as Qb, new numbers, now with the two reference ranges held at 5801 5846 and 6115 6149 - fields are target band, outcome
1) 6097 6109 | 0.8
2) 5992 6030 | 2.1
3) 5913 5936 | 2.1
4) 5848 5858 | 0.4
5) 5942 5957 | 0.8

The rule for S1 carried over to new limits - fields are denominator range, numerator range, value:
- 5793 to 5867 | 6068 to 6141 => 0.93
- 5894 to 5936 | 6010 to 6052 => 1.01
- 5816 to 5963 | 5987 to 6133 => 0.98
